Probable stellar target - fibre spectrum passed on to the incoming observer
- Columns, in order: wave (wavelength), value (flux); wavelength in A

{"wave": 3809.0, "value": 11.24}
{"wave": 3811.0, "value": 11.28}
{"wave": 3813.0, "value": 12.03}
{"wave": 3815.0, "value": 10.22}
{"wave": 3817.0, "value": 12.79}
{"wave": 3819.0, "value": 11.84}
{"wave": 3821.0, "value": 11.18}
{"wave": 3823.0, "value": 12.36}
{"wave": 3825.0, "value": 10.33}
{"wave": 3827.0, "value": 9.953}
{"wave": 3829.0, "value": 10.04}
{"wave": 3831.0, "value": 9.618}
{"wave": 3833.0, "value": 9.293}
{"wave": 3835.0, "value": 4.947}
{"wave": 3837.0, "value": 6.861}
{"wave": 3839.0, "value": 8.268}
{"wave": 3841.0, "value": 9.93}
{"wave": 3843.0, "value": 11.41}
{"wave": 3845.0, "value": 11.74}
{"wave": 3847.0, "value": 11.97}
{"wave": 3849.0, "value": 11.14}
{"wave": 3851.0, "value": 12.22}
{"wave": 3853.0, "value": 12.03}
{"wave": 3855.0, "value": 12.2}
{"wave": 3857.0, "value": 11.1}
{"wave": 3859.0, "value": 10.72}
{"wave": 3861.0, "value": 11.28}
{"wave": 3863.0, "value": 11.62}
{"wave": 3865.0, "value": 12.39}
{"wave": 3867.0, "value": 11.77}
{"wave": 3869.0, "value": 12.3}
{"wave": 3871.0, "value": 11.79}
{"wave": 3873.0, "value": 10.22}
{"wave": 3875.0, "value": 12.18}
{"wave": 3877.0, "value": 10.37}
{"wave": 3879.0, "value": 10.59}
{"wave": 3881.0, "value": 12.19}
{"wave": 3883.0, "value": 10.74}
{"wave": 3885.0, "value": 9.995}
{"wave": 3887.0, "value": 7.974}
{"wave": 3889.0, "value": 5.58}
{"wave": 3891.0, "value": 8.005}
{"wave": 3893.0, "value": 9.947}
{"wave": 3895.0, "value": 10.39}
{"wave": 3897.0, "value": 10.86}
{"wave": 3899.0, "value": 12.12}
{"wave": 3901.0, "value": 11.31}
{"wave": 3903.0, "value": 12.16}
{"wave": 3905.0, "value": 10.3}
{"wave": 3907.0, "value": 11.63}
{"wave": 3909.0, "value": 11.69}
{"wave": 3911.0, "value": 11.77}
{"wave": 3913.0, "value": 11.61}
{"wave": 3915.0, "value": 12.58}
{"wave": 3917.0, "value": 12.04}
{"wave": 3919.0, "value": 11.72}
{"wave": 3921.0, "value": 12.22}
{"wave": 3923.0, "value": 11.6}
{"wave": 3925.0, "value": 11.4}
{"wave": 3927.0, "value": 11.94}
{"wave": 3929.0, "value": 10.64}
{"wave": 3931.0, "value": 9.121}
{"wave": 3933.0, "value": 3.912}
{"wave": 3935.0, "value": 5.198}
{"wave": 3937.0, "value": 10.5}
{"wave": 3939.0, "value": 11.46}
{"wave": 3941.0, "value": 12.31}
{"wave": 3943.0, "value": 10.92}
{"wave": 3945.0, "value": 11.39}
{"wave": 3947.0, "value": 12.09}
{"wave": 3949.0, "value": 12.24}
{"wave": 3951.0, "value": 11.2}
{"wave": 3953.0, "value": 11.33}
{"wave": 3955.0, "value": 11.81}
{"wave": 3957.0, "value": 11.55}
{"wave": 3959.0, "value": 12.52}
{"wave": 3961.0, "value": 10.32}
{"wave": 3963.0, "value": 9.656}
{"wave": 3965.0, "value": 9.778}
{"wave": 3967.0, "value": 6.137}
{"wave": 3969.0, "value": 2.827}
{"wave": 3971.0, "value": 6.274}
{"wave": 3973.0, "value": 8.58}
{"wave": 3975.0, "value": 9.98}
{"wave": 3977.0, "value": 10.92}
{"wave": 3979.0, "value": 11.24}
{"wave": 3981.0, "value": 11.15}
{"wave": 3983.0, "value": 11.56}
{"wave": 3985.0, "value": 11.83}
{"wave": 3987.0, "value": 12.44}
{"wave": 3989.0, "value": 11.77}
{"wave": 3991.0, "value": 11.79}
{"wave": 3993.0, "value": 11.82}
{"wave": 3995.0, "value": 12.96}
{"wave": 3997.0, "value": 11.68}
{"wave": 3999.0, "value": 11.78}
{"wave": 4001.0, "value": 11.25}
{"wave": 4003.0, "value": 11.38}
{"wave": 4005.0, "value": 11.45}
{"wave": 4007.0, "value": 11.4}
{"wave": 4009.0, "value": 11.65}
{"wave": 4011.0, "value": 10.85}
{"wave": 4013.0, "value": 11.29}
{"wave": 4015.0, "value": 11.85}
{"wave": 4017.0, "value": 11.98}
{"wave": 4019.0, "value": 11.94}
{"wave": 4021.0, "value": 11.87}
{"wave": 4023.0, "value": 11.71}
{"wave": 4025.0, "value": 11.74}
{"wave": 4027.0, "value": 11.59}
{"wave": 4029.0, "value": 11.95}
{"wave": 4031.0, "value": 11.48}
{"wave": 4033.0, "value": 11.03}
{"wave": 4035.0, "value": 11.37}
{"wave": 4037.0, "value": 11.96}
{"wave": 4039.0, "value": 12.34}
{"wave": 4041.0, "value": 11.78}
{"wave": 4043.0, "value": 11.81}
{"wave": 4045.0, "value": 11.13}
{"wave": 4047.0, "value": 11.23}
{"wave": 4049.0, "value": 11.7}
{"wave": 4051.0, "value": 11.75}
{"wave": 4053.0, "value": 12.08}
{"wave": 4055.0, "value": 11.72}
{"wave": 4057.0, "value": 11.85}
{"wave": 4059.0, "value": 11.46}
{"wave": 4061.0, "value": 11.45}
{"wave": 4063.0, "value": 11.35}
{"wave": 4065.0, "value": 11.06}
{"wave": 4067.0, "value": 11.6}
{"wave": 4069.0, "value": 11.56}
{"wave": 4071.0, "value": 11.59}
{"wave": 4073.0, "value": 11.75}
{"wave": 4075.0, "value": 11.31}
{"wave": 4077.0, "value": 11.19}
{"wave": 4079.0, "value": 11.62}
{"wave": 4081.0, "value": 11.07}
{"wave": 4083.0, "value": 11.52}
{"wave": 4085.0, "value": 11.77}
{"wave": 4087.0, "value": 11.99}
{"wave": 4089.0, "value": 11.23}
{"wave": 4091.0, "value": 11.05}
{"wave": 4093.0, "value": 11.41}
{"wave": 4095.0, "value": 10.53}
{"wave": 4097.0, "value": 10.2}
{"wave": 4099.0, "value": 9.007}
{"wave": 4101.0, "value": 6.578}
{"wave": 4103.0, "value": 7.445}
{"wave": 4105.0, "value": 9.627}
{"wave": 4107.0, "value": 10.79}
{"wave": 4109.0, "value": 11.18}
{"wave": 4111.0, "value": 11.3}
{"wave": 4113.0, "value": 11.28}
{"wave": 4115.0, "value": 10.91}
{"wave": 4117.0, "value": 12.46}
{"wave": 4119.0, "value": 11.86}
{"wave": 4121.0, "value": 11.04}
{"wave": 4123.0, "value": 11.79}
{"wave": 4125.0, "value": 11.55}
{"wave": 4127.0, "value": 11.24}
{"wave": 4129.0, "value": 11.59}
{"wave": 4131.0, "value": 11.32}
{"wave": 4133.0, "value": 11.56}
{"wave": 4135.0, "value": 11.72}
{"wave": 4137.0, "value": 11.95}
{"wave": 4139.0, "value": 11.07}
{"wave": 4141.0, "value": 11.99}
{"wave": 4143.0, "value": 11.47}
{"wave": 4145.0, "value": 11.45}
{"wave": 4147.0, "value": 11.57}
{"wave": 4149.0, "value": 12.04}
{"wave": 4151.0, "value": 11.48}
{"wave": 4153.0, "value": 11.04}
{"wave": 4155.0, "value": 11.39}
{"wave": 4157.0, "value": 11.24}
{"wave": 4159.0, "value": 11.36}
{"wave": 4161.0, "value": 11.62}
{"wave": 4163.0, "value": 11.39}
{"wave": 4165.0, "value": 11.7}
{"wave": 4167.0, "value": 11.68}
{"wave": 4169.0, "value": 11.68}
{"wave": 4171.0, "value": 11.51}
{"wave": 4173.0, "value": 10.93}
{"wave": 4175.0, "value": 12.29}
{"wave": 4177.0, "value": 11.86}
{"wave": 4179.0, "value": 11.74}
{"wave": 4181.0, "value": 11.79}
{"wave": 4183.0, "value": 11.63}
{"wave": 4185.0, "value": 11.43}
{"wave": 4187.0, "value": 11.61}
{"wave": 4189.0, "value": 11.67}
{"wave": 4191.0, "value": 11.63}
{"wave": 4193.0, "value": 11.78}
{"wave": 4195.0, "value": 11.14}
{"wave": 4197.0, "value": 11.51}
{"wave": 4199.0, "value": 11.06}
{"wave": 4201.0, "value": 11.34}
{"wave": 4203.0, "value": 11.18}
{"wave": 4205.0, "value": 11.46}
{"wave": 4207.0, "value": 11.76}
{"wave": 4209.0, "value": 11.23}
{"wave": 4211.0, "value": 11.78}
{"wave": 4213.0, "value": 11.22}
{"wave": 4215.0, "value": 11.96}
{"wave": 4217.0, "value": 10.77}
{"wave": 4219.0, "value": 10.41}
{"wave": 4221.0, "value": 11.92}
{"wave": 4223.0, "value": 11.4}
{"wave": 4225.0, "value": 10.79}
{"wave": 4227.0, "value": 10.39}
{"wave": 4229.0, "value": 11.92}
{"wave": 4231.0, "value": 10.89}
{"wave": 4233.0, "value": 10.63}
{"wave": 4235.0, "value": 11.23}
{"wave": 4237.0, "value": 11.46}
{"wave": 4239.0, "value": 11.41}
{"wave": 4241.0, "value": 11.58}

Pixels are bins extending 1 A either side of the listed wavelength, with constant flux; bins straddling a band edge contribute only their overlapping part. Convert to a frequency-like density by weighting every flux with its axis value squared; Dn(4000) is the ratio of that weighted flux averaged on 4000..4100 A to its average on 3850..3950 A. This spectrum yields 1.13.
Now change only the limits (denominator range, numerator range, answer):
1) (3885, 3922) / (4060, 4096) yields 1.16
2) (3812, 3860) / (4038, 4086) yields 1.22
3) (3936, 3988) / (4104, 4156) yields 1.19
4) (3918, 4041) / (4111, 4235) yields 1.16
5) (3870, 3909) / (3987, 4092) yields 1.20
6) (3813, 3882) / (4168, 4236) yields 1.25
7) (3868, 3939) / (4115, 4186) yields 1.24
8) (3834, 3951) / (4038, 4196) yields 1.18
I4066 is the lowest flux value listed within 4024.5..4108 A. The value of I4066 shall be 6.578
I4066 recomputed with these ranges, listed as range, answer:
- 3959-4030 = 2.827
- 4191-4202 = 11.06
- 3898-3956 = 3.912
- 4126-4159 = 11.04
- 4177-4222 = 10.41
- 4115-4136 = 10.91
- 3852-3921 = 5.58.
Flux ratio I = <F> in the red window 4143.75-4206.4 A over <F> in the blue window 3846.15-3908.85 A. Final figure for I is 1.05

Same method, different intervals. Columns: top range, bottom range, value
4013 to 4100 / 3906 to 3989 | 1.09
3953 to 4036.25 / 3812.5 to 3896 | 1.04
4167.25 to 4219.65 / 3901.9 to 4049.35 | 1.04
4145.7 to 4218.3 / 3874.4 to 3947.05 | 1.09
